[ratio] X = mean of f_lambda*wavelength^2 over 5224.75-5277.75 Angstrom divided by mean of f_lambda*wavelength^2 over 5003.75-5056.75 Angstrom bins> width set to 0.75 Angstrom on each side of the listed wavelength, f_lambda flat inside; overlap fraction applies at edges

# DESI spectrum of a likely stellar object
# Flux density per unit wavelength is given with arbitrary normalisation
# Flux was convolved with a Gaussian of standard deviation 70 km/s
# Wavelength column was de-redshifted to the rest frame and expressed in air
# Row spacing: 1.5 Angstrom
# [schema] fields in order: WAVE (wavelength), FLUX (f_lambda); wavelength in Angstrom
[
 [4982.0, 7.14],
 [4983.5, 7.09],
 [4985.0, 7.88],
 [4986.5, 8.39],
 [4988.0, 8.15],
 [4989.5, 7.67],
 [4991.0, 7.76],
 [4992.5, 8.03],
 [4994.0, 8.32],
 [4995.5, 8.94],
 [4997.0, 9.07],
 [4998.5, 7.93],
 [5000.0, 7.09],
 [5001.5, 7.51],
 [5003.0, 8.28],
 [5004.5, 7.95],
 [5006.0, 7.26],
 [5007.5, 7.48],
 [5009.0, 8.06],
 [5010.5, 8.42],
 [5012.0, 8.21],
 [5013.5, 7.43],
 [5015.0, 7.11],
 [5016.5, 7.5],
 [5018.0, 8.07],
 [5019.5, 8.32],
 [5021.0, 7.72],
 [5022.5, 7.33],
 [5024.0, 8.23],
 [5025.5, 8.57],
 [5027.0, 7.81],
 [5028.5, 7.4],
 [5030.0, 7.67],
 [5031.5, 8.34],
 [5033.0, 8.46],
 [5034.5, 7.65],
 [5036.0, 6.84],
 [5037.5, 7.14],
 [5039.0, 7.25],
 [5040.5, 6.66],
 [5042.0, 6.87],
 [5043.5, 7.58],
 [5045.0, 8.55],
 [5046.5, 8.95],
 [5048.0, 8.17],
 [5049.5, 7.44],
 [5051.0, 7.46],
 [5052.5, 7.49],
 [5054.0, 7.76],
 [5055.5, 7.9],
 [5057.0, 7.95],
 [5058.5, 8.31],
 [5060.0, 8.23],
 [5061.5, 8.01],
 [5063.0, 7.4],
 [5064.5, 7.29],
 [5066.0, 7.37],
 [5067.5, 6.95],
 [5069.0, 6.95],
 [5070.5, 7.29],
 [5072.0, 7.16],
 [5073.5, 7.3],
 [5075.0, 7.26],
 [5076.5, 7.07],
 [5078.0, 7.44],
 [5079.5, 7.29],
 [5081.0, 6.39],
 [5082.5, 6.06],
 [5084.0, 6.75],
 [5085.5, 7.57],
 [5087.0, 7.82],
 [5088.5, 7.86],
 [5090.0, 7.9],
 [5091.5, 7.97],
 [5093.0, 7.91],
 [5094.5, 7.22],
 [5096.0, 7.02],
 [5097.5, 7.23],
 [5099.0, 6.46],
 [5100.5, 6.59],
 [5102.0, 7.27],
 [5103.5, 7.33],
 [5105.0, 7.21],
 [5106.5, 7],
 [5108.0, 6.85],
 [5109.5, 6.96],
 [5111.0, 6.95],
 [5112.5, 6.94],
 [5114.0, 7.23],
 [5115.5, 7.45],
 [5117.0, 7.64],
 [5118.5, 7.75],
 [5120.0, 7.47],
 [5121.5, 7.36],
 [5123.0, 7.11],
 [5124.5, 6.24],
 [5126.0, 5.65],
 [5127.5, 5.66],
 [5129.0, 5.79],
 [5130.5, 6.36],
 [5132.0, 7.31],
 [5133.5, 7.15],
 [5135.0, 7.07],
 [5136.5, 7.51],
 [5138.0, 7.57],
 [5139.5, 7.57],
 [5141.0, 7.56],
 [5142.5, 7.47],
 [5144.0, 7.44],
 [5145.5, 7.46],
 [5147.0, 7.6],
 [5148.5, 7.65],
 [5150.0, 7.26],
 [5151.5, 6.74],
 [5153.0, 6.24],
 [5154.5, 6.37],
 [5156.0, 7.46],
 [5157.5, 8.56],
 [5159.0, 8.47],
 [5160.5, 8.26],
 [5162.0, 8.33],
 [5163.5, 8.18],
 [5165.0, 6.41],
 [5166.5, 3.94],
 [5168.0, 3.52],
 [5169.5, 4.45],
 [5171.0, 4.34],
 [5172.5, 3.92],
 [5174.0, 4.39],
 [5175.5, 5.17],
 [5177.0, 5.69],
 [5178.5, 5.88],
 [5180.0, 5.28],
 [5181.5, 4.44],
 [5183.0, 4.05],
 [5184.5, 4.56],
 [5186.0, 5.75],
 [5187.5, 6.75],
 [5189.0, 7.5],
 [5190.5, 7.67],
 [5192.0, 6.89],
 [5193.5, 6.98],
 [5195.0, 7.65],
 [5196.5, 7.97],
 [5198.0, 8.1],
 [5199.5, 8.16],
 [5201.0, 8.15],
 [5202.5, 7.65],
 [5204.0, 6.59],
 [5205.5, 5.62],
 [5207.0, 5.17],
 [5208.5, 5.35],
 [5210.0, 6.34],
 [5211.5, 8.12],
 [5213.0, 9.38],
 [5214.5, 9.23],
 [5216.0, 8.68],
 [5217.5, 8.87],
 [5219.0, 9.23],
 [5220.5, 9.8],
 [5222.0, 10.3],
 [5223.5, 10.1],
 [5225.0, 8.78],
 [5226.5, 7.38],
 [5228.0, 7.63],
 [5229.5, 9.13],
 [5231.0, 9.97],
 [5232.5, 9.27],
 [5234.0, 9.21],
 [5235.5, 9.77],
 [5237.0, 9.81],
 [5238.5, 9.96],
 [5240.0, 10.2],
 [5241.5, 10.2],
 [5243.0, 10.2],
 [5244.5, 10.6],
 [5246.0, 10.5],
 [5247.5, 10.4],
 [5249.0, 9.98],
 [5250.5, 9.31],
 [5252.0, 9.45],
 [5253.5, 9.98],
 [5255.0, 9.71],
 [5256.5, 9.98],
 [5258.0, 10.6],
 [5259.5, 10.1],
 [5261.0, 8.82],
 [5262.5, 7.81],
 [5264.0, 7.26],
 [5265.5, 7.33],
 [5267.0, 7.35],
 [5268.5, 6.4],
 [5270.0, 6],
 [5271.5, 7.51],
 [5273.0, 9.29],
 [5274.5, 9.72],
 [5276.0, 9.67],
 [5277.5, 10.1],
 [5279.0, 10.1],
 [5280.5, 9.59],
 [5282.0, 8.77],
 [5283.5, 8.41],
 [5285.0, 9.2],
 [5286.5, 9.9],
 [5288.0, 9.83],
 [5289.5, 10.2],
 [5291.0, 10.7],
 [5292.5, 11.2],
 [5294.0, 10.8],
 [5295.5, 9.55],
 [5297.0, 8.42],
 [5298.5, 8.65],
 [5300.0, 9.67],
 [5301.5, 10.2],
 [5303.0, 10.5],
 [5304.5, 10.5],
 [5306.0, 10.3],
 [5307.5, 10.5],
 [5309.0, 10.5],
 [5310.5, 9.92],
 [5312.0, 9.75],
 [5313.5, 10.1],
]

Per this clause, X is 1.29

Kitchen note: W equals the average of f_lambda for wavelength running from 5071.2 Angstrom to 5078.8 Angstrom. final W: 7.25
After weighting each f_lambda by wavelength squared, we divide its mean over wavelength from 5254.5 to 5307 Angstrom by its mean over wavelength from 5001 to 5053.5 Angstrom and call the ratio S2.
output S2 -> 1.32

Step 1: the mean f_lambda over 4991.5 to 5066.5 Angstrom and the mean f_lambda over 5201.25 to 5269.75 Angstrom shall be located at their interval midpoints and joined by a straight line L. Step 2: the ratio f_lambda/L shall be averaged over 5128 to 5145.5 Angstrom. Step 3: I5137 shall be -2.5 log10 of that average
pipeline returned 0.17 mag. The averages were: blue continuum 7.82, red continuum 8.81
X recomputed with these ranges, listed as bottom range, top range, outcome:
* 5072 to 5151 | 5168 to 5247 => 1.11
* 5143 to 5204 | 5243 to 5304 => 1.49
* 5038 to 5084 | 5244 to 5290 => 1.33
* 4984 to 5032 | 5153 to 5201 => 0.85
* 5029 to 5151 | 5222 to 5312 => 1.38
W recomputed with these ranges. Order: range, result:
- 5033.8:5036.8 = 7.24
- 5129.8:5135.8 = 6.98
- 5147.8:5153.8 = 6.96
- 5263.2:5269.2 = 7.1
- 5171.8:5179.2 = 5.01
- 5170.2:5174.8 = 4.23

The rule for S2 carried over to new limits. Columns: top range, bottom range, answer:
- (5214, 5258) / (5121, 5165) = 1.38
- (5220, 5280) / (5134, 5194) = 1.48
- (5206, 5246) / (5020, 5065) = 1.24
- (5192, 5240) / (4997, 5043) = 1.17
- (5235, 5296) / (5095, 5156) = 1.41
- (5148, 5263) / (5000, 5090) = 1.09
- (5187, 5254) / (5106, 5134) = 1.30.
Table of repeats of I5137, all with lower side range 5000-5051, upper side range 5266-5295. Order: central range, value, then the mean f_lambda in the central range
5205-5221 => 0.13 mag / 7.8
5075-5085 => 0.17 mag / 6.88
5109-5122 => 0.13 mag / 7.31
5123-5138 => 0.25 mag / 6.61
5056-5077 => 0.07 mag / 7.48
